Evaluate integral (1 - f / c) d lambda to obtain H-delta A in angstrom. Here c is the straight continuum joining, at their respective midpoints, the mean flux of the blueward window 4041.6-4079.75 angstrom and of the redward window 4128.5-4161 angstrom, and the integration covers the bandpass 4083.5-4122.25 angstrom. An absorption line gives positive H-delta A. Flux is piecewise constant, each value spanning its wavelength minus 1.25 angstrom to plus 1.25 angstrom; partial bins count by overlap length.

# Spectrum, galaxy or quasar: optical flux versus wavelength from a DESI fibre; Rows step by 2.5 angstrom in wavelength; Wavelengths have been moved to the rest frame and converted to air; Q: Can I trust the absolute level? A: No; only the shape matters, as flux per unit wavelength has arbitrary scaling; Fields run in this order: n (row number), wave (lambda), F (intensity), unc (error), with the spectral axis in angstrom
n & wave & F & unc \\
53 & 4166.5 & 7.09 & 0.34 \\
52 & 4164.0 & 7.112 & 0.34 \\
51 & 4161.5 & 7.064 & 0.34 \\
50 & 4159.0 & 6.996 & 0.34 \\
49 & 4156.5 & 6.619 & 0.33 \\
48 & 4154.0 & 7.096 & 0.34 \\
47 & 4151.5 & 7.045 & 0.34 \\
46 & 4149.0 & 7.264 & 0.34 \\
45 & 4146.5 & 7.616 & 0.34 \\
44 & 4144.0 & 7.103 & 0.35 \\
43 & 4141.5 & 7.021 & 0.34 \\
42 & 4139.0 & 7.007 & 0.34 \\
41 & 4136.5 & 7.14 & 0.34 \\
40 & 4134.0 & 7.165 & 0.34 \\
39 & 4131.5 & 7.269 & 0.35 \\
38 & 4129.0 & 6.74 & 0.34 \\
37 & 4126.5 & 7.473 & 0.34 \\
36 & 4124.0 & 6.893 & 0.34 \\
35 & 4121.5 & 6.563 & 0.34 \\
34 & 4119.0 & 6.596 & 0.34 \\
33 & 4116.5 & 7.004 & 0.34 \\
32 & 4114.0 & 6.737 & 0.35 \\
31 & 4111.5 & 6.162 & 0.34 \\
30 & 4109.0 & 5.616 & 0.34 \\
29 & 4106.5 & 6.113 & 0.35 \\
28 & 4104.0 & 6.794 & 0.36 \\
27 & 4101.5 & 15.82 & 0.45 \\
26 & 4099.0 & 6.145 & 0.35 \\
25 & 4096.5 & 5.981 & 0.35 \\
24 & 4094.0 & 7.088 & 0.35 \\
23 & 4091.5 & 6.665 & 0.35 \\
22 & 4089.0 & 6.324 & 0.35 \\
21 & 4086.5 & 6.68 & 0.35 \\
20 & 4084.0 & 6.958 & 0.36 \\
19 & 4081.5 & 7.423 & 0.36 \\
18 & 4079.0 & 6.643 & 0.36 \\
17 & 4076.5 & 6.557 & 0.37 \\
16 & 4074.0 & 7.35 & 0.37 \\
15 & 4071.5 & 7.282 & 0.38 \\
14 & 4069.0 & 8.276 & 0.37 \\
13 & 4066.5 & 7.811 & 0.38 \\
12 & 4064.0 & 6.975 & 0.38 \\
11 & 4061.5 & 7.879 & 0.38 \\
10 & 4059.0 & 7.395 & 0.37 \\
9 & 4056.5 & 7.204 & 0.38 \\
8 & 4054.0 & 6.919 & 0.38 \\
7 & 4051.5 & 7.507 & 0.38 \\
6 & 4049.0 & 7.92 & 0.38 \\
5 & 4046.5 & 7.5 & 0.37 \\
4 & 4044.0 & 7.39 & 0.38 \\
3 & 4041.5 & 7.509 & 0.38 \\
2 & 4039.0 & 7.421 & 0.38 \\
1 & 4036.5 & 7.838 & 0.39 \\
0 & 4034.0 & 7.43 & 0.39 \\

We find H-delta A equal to 0.8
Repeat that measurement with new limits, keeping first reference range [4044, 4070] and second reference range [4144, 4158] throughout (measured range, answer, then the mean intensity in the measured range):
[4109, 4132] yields 1.6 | 6.75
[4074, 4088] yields 1.0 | 6.89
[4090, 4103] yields -1.6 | 8.27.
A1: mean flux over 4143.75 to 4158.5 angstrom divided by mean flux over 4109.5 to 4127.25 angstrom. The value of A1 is 1.1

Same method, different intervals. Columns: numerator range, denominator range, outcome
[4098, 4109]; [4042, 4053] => 1.11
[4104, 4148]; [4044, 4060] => 0.92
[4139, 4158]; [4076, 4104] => 0.95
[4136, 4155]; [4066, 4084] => 0.98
